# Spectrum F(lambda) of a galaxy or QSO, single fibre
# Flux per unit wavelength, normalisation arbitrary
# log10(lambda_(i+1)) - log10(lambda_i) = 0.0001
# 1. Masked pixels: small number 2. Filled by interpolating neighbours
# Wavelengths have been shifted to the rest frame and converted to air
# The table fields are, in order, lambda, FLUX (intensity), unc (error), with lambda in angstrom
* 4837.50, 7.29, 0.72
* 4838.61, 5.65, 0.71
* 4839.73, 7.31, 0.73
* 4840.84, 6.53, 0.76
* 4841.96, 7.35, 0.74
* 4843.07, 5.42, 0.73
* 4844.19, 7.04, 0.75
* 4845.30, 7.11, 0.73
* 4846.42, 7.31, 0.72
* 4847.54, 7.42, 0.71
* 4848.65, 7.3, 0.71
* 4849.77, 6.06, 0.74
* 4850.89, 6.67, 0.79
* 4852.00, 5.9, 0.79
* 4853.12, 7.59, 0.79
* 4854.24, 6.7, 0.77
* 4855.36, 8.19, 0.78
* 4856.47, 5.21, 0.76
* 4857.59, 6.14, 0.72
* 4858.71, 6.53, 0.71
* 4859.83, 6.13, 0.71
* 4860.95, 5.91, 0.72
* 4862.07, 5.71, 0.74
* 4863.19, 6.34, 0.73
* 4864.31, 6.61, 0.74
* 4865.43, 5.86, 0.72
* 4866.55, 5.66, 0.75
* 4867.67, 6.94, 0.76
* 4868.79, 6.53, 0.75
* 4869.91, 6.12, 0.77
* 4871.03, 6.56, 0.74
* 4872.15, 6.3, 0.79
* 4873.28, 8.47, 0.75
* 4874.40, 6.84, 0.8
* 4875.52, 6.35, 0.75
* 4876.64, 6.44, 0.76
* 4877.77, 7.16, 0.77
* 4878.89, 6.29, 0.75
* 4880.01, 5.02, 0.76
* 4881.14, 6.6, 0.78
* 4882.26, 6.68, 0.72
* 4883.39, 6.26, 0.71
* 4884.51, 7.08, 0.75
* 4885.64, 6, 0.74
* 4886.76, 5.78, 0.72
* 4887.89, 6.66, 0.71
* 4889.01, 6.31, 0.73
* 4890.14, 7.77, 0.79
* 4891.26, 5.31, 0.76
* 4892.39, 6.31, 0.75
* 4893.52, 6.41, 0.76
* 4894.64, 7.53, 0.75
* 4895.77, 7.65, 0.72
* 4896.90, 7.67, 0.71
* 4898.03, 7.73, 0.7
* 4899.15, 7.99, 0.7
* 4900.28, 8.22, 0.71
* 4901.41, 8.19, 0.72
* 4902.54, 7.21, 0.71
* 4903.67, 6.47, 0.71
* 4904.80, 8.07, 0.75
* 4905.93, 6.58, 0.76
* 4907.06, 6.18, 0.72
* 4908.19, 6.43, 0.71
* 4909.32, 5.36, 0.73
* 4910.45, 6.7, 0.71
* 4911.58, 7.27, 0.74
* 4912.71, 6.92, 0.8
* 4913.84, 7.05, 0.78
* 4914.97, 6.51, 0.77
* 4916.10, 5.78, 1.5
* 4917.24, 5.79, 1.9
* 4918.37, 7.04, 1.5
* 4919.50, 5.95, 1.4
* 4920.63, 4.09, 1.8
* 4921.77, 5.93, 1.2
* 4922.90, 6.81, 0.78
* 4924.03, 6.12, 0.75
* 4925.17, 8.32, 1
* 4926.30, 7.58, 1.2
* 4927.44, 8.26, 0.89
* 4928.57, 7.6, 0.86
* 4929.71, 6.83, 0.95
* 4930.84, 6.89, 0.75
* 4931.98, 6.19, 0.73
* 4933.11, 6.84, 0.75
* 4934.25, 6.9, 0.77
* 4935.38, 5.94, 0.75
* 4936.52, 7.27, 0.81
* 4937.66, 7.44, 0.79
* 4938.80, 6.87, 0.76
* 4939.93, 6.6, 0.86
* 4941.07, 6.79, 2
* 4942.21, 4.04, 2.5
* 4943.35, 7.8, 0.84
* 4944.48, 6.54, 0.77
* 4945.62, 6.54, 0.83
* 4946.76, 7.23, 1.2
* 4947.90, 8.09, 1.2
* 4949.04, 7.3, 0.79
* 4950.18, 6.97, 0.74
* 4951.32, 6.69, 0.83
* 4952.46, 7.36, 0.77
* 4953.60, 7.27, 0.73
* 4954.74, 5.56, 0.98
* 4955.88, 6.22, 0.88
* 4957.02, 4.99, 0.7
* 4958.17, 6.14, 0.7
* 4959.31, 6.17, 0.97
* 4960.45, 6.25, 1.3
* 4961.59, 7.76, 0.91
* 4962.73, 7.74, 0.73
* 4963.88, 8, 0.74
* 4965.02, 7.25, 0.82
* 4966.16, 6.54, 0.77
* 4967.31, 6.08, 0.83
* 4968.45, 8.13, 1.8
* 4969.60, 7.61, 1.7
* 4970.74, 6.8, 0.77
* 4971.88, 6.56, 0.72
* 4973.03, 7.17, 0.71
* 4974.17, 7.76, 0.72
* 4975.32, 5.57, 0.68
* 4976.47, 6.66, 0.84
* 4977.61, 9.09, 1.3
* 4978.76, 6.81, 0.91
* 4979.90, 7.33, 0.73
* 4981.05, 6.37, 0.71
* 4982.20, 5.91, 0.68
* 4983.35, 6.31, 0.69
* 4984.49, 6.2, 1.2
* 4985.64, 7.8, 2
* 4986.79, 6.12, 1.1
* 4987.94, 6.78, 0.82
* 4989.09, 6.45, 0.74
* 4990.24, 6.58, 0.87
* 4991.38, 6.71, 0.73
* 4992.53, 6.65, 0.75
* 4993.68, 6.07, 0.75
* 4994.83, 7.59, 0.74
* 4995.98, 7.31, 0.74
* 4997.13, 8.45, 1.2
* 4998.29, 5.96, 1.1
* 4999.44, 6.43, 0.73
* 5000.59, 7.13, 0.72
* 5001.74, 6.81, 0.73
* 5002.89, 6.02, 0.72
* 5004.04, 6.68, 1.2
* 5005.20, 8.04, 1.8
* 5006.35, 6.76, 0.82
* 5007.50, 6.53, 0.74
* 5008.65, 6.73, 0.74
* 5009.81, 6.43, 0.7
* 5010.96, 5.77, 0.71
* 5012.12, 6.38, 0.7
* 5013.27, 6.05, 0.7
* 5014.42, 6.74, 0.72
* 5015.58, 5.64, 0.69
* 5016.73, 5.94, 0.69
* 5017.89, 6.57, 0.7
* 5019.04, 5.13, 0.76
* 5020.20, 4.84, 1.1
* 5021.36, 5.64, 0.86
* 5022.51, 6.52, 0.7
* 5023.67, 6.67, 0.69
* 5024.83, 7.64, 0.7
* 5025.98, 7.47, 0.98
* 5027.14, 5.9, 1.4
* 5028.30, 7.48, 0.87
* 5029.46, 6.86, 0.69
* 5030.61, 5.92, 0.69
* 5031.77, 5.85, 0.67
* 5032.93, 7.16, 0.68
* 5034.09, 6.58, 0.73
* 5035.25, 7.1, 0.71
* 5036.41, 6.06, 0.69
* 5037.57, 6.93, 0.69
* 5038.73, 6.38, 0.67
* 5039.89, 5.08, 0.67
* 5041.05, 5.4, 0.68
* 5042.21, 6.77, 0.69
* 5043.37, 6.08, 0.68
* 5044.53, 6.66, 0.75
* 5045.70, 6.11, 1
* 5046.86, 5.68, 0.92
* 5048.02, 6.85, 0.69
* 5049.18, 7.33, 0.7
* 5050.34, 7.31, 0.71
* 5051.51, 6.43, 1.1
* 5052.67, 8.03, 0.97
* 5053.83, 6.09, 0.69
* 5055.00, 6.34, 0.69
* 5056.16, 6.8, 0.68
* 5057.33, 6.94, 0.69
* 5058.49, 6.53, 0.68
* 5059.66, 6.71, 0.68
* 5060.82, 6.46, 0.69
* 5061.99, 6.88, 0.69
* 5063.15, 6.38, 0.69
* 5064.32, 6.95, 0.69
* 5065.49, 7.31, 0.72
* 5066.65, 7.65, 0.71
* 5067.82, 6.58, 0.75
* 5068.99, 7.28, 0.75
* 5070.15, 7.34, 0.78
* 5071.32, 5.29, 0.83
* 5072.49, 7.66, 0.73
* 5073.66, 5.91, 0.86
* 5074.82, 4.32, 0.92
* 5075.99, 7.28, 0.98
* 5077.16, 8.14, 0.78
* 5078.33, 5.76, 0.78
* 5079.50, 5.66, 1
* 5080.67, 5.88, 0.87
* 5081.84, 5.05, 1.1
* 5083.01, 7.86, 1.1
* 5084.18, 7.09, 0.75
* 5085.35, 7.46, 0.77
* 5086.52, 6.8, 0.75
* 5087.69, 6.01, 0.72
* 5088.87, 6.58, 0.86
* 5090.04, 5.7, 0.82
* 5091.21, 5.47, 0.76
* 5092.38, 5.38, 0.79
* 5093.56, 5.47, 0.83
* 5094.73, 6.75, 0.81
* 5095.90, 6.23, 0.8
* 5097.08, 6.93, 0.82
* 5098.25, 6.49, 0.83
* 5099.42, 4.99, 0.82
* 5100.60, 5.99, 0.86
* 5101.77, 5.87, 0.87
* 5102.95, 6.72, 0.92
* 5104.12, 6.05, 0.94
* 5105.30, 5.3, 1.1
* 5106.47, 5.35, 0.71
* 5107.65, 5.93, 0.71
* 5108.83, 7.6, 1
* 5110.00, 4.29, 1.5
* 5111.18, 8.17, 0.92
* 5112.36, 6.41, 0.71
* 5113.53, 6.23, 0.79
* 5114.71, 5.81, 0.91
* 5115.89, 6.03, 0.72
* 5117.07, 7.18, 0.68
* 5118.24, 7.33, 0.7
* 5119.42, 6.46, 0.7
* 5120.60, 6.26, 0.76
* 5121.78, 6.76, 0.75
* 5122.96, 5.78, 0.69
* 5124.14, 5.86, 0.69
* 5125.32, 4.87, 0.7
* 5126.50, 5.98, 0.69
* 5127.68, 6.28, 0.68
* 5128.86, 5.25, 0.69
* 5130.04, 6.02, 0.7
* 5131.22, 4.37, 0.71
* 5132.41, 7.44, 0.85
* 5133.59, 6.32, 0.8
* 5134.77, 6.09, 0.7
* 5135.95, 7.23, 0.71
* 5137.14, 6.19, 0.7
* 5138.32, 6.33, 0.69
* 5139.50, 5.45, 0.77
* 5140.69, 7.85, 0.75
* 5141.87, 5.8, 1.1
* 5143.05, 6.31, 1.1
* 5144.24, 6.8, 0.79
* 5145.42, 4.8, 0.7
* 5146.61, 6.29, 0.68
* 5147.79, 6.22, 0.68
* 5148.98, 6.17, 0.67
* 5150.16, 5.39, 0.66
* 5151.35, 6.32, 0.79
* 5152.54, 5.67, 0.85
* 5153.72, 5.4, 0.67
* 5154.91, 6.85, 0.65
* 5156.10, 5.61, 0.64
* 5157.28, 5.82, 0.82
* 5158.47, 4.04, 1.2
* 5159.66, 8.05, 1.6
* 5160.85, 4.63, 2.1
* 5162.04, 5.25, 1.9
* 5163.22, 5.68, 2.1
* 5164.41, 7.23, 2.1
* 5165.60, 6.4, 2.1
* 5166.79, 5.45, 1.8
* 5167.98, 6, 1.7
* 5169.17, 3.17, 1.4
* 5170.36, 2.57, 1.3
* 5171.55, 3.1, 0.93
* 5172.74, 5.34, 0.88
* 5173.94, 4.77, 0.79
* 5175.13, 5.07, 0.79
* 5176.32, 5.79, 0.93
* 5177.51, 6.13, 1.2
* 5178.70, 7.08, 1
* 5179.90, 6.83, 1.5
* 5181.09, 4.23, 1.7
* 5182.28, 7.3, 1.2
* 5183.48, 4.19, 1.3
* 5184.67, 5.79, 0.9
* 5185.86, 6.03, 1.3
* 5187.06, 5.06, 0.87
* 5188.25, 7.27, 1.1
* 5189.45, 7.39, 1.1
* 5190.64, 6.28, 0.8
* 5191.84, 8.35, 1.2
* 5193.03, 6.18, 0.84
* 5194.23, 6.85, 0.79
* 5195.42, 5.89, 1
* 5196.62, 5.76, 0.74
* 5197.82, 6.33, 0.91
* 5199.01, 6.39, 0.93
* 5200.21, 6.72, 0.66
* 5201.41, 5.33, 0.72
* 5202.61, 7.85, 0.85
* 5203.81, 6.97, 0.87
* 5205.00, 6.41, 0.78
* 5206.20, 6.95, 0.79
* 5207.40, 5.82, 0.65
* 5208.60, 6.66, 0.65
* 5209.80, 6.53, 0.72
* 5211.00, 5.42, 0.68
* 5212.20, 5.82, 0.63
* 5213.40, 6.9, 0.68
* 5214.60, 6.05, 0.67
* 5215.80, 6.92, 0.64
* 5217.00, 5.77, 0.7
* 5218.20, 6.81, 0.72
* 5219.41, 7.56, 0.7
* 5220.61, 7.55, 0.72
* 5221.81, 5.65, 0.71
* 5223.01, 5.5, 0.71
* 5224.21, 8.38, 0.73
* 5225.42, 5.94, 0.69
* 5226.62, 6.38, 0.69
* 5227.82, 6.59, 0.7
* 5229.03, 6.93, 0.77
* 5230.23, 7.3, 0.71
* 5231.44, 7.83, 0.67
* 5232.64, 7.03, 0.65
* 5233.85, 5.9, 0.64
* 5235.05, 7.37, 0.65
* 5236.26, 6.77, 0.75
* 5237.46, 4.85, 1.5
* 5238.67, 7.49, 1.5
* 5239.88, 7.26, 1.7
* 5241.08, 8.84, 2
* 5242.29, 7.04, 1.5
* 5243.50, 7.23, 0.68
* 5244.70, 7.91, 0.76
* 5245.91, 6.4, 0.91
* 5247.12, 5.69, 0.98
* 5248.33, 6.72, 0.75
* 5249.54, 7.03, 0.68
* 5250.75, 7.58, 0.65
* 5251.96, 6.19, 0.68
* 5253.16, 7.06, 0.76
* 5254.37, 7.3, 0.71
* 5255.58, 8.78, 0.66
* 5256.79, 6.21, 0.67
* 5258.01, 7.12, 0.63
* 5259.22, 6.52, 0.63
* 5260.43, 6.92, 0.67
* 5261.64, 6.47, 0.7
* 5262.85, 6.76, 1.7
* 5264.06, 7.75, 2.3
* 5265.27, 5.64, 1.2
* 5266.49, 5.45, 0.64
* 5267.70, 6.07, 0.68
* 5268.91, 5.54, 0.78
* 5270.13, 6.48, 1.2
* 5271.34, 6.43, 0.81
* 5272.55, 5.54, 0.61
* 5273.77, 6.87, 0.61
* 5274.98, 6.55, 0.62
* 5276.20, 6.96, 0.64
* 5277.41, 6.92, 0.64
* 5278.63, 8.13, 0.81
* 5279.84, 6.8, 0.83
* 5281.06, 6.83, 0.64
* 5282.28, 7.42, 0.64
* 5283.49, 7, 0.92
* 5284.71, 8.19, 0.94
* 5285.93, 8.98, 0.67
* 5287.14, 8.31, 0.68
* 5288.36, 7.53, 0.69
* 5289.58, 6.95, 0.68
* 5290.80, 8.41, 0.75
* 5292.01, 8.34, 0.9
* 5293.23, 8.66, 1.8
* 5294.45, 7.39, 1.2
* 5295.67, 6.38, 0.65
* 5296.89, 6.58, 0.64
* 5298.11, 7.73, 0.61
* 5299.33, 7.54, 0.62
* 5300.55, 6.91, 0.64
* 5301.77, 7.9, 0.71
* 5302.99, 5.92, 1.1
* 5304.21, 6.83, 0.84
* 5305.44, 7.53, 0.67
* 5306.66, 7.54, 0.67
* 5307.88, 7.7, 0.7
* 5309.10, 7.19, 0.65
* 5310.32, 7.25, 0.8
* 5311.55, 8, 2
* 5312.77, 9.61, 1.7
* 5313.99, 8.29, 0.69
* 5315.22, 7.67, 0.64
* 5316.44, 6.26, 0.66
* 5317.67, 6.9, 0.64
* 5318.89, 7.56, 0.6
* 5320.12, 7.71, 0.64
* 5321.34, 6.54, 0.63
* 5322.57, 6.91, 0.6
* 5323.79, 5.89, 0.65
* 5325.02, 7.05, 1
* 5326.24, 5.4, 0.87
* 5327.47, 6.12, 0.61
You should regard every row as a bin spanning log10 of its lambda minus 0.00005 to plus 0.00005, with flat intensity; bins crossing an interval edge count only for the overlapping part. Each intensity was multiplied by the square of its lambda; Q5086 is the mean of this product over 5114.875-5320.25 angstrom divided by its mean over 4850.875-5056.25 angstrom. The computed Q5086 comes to 1.1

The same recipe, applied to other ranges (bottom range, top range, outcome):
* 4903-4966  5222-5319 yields 1.20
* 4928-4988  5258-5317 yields 1.20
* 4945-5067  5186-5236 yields 1.07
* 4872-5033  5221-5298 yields 1.17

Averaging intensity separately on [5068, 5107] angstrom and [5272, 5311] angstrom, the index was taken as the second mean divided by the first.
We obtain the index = 1.17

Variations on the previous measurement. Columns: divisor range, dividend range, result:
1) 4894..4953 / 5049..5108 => 0.94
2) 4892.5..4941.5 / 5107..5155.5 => 0.90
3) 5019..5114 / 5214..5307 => 1.09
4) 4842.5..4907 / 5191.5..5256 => 1.01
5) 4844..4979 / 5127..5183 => 0.86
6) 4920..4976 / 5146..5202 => 0.86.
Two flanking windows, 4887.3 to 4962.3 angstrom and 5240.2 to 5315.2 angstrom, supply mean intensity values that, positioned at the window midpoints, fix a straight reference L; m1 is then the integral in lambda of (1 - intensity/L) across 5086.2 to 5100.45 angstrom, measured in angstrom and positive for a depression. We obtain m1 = 1.9 angstrom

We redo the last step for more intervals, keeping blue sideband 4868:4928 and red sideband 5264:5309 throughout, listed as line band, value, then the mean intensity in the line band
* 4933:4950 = -0.11 angstrom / 6.81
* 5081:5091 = 0.59 angstrom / 6.51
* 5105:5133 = 3.30 angstrom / 6.13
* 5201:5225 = 1.70 angstrom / 6.55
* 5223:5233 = 0.15 angstrom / 6.95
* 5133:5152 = 2.06 angstrom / 6.22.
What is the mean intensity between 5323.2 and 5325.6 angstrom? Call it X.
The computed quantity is 6.46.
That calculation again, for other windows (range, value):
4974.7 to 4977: 6.11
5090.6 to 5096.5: 5.86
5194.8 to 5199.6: 6.1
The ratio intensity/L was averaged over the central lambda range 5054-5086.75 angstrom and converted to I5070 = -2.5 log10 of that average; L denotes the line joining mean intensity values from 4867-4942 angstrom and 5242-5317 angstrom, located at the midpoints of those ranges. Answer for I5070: 0.04 mag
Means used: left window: 6.74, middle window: 6.64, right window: 7.15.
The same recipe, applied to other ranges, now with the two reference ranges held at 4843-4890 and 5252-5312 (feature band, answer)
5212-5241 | 0.05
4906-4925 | 0.05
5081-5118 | 0.10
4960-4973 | -0.08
